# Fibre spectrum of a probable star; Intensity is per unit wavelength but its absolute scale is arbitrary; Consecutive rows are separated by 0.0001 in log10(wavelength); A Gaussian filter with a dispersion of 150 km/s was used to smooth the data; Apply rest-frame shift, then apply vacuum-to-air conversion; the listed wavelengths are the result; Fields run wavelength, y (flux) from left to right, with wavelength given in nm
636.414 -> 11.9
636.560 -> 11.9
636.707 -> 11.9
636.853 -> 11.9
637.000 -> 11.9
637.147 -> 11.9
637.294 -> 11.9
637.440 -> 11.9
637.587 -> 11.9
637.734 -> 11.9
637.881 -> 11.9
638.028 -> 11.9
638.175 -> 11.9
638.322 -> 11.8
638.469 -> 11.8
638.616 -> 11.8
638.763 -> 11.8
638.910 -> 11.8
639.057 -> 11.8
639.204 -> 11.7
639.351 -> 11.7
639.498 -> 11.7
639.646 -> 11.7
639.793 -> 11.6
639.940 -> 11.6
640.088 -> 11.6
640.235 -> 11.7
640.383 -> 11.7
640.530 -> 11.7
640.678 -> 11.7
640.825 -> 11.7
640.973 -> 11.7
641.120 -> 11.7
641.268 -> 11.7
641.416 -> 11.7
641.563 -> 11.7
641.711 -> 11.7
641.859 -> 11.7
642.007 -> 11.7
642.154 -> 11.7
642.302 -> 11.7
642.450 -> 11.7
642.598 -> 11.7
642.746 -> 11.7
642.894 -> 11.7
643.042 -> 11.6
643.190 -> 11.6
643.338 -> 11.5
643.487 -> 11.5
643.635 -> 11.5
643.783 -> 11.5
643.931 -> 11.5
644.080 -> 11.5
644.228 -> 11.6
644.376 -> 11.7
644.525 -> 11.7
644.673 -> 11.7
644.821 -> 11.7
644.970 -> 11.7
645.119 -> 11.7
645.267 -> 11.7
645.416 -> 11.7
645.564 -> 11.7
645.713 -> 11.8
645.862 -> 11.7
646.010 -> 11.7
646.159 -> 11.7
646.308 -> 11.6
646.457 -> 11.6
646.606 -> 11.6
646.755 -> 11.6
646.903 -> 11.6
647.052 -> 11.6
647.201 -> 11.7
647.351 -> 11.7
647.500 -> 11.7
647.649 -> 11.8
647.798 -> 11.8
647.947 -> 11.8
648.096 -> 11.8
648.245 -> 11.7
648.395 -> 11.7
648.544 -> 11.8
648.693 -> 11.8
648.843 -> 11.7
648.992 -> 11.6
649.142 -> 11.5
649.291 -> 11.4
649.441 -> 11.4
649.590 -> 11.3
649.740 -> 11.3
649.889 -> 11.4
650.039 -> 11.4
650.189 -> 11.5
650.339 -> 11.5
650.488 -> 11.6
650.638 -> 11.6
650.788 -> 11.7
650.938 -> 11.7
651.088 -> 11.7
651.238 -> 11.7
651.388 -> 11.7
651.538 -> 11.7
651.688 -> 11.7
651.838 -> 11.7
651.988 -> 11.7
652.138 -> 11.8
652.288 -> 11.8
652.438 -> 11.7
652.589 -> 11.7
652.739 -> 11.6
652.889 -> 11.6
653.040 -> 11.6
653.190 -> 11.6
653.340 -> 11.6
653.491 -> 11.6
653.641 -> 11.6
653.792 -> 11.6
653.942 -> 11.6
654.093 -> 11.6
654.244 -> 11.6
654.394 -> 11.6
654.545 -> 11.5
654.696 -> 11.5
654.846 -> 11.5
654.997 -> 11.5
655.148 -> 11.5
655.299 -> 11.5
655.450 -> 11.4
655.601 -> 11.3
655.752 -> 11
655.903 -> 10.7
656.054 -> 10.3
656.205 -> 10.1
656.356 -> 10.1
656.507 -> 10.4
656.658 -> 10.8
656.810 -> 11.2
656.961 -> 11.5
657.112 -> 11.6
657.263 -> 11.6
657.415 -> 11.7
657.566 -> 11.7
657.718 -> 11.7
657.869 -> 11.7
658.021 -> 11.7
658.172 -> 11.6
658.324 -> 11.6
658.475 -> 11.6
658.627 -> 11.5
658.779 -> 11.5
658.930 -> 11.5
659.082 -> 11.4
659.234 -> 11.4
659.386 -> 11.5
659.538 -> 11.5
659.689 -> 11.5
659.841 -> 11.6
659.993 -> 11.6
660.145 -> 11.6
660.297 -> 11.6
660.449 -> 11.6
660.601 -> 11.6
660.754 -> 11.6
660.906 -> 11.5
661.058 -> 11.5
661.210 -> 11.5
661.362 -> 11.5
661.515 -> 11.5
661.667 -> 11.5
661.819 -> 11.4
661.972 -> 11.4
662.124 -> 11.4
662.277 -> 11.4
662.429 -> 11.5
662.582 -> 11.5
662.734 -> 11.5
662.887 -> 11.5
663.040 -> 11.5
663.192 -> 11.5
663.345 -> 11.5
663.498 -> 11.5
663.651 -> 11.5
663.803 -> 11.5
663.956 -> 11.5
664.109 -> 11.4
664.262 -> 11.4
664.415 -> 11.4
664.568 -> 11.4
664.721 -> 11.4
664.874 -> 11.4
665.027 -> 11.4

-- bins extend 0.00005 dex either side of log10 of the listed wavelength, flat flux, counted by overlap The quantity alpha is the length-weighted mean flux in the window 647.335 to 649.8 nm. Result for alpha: 11.6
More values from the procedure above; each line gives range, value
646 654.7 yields 11.6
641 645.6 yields 11.7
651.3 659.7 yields 11.4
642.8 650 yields 11.6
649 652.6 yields 11.6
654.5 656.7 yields 11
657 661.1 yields 11.6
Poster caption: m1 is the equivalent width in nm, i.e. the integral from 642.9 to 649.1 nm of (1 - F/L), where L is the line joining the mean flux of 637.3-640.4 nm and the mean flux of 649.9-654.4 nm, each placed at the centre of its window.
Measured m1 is 0.019 nm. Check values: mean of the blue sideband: 11.8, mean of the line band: 11.7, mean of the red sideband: 11.6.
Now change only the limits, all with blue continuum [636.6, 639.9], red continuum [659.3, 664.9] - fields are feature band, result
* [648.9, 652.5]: 0.02 nm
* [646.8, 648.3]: 0.00 nm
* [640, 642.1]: 0.02 nm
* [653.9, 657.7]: 0.11 nm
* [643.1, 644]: 0.02 nm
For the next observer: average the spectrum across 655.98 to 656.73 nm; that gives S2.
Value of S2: 10.3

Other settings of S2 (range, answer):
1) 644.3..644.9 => 11.7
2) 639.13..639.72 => 11.7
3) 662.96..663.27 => 11.5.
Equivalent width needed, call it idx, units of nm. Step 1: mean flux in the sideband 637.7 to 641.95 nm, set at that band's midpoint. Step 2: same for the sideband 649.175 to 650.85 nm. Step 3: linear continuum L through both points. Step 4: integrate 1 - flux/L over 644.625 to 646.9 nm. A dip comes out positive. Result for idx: -0.02 nm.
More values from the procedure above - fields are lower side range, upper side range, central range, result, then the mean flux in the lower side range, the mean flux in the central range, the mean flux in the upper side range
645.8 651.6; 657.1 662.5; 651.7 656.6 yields 0.09 nm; 11.6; 11.4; 11.5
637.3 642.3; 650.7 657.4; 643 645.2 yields 0.01 nm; 11.7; 11.6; 11.4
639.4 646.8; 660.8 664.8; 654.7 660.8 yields 0.08 nm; 11.7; 11.4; 11.5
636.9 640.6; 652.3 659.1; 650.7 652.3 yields -0.03 nm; 11.8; 11.7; 11.4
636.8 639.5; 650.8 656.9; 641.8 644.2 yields 0.02 nm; 11.8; 11.6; 11.4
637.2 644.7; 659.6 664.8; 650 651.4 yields 0.00 nm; 11.7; 11.6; 11.5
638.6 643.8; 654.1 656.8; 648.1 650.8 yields -0.05 nm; 11.7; 11.6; 11.1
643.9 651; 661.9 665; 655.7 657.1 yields 0.10 nm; 11.6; 10.7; 11.5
